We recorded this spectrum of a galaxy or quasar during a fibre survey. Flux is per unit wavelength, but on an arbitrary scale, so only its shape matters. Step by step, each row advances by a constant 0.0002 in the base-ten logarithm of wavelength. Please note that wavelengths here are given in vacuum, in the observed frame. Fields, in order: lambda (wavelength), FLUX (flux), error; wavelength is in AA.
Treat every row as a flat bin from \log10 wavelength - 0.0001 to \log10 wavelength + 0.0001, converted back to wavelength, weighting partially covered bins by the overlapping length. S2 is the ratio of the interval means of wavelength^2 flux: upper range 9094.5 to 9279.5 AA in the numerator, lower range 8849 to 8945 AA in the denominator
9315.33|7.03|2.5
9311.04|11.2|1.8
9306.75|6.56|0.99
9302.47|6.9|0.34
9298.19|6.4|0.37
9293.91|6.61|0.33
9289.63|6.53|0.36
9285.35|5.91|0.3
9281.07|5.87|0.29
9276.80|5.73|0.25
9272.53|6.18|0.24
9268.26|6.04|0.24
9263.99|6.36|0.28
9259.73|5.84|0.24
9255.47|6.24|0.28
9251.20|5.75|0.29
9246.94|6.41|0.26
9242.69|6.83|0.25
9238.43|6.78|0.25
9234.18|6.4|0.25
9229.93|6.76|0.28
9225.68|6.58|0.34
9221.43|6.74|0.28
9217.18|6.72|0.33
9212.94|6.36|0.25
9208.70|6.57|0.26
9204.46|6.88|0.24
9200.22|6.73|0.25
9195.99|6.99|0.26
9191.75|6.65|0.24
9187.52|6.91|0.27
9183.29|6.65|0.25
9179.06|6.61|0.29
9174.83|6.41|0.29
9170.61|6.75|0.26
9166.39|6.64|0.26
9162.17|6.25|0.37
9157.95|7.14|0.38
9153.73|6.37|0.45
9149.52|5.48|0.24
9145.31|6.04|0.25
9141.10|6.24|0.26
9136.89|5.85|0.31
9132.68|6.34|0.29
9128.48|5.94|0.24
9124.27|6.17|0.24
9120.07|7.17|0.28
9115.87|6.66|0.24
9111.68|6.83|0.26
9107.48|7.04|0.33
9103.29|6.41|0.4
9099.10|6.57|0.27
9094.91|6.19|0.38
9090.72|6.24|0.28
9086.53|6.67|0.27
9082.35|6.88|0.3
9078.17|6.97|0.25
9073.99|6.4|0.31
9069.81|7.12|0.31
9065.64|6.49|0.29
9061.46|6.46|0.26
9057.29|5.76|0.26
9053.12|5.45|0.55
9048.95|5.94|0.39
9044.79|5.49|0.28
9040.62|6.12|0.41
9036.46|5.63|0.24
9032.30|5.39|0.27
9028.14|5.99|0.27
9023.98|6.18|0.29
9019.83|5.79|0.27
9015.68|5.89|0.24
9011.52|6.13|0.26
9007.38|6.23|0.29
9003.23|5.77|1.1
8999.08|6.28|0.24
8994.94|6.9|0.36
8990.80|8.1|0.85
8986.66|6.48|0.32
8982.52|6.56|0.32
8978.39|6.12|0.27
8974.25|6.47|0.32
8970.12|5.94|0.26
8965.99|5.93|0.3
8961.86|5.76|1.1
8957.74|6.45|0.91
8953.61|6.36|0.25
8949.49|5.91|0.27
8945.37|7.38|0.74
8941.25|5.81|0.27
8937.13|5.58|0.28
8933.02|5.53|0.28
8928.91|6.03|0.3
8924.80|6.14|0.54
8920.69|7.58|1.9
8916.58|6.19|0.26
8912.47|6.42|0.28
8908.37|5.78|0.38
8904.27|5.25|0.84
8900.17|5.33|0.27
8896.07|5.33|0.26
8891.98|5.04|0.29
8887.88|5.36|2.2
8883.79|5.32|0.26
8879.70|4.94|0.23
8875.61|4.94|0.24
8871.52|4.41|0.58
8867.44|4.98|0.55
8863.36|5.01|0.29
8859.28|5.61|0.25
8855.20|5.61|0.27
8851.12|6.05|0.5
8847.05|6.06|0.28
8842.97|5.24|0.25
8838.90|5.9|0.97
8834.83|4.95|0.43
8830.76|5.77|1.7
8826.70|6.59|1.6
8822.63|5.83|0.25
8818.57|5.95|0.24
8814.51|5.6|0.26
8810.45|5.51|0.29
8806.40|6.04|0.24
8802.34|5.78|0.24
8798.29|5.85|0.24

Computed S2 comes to 1.2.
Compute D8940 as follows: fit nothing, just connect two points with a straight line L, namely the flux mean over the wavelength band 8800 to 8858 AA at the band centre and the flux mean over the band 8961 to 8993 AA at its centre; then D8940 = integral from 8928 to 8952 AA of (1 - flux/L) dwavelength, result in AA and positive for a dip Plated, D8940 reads 0.9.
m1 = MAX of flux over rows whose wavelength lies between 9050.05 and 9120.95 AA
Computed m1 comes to 7.17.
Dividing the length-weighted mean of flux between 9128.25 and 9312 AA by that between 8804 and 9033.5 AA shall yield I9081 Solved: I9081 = 1.10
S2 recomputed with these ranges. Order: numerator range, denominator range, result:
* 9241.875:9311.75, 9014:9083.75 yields 1.11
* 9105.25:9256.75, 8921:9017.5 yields 1.09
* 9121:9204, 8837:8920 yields 1.26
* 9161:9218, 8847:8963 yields 1.24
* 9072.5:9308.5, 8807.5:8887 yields 1.27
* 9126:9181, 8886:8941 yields 1.14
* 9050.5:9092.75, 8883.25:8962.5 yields 1.12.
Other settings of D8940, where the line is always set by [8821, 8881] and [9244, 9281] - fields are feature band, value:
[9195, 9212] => -2.16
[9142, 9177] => -2.71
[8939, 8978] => -4.12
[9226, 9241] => -1.52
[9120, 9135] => -1.07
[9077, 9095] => -2.49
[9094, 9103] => -0.89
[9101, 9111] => -1.53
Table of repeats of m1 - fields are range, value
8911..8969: 7.58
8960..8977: 6.47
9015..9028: 6.18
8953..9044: 8.1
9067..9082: 7.12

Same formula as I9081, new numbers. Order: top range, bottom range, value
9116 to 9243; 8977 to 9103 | 1.04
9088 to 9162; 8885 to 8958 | 1.07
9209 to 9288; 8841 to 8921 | 1.15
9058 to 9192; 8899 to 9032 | 1.05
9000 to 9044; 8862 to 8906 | 1.16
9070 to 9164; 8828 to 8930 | 1.16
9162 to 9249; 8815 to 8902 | 1.22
